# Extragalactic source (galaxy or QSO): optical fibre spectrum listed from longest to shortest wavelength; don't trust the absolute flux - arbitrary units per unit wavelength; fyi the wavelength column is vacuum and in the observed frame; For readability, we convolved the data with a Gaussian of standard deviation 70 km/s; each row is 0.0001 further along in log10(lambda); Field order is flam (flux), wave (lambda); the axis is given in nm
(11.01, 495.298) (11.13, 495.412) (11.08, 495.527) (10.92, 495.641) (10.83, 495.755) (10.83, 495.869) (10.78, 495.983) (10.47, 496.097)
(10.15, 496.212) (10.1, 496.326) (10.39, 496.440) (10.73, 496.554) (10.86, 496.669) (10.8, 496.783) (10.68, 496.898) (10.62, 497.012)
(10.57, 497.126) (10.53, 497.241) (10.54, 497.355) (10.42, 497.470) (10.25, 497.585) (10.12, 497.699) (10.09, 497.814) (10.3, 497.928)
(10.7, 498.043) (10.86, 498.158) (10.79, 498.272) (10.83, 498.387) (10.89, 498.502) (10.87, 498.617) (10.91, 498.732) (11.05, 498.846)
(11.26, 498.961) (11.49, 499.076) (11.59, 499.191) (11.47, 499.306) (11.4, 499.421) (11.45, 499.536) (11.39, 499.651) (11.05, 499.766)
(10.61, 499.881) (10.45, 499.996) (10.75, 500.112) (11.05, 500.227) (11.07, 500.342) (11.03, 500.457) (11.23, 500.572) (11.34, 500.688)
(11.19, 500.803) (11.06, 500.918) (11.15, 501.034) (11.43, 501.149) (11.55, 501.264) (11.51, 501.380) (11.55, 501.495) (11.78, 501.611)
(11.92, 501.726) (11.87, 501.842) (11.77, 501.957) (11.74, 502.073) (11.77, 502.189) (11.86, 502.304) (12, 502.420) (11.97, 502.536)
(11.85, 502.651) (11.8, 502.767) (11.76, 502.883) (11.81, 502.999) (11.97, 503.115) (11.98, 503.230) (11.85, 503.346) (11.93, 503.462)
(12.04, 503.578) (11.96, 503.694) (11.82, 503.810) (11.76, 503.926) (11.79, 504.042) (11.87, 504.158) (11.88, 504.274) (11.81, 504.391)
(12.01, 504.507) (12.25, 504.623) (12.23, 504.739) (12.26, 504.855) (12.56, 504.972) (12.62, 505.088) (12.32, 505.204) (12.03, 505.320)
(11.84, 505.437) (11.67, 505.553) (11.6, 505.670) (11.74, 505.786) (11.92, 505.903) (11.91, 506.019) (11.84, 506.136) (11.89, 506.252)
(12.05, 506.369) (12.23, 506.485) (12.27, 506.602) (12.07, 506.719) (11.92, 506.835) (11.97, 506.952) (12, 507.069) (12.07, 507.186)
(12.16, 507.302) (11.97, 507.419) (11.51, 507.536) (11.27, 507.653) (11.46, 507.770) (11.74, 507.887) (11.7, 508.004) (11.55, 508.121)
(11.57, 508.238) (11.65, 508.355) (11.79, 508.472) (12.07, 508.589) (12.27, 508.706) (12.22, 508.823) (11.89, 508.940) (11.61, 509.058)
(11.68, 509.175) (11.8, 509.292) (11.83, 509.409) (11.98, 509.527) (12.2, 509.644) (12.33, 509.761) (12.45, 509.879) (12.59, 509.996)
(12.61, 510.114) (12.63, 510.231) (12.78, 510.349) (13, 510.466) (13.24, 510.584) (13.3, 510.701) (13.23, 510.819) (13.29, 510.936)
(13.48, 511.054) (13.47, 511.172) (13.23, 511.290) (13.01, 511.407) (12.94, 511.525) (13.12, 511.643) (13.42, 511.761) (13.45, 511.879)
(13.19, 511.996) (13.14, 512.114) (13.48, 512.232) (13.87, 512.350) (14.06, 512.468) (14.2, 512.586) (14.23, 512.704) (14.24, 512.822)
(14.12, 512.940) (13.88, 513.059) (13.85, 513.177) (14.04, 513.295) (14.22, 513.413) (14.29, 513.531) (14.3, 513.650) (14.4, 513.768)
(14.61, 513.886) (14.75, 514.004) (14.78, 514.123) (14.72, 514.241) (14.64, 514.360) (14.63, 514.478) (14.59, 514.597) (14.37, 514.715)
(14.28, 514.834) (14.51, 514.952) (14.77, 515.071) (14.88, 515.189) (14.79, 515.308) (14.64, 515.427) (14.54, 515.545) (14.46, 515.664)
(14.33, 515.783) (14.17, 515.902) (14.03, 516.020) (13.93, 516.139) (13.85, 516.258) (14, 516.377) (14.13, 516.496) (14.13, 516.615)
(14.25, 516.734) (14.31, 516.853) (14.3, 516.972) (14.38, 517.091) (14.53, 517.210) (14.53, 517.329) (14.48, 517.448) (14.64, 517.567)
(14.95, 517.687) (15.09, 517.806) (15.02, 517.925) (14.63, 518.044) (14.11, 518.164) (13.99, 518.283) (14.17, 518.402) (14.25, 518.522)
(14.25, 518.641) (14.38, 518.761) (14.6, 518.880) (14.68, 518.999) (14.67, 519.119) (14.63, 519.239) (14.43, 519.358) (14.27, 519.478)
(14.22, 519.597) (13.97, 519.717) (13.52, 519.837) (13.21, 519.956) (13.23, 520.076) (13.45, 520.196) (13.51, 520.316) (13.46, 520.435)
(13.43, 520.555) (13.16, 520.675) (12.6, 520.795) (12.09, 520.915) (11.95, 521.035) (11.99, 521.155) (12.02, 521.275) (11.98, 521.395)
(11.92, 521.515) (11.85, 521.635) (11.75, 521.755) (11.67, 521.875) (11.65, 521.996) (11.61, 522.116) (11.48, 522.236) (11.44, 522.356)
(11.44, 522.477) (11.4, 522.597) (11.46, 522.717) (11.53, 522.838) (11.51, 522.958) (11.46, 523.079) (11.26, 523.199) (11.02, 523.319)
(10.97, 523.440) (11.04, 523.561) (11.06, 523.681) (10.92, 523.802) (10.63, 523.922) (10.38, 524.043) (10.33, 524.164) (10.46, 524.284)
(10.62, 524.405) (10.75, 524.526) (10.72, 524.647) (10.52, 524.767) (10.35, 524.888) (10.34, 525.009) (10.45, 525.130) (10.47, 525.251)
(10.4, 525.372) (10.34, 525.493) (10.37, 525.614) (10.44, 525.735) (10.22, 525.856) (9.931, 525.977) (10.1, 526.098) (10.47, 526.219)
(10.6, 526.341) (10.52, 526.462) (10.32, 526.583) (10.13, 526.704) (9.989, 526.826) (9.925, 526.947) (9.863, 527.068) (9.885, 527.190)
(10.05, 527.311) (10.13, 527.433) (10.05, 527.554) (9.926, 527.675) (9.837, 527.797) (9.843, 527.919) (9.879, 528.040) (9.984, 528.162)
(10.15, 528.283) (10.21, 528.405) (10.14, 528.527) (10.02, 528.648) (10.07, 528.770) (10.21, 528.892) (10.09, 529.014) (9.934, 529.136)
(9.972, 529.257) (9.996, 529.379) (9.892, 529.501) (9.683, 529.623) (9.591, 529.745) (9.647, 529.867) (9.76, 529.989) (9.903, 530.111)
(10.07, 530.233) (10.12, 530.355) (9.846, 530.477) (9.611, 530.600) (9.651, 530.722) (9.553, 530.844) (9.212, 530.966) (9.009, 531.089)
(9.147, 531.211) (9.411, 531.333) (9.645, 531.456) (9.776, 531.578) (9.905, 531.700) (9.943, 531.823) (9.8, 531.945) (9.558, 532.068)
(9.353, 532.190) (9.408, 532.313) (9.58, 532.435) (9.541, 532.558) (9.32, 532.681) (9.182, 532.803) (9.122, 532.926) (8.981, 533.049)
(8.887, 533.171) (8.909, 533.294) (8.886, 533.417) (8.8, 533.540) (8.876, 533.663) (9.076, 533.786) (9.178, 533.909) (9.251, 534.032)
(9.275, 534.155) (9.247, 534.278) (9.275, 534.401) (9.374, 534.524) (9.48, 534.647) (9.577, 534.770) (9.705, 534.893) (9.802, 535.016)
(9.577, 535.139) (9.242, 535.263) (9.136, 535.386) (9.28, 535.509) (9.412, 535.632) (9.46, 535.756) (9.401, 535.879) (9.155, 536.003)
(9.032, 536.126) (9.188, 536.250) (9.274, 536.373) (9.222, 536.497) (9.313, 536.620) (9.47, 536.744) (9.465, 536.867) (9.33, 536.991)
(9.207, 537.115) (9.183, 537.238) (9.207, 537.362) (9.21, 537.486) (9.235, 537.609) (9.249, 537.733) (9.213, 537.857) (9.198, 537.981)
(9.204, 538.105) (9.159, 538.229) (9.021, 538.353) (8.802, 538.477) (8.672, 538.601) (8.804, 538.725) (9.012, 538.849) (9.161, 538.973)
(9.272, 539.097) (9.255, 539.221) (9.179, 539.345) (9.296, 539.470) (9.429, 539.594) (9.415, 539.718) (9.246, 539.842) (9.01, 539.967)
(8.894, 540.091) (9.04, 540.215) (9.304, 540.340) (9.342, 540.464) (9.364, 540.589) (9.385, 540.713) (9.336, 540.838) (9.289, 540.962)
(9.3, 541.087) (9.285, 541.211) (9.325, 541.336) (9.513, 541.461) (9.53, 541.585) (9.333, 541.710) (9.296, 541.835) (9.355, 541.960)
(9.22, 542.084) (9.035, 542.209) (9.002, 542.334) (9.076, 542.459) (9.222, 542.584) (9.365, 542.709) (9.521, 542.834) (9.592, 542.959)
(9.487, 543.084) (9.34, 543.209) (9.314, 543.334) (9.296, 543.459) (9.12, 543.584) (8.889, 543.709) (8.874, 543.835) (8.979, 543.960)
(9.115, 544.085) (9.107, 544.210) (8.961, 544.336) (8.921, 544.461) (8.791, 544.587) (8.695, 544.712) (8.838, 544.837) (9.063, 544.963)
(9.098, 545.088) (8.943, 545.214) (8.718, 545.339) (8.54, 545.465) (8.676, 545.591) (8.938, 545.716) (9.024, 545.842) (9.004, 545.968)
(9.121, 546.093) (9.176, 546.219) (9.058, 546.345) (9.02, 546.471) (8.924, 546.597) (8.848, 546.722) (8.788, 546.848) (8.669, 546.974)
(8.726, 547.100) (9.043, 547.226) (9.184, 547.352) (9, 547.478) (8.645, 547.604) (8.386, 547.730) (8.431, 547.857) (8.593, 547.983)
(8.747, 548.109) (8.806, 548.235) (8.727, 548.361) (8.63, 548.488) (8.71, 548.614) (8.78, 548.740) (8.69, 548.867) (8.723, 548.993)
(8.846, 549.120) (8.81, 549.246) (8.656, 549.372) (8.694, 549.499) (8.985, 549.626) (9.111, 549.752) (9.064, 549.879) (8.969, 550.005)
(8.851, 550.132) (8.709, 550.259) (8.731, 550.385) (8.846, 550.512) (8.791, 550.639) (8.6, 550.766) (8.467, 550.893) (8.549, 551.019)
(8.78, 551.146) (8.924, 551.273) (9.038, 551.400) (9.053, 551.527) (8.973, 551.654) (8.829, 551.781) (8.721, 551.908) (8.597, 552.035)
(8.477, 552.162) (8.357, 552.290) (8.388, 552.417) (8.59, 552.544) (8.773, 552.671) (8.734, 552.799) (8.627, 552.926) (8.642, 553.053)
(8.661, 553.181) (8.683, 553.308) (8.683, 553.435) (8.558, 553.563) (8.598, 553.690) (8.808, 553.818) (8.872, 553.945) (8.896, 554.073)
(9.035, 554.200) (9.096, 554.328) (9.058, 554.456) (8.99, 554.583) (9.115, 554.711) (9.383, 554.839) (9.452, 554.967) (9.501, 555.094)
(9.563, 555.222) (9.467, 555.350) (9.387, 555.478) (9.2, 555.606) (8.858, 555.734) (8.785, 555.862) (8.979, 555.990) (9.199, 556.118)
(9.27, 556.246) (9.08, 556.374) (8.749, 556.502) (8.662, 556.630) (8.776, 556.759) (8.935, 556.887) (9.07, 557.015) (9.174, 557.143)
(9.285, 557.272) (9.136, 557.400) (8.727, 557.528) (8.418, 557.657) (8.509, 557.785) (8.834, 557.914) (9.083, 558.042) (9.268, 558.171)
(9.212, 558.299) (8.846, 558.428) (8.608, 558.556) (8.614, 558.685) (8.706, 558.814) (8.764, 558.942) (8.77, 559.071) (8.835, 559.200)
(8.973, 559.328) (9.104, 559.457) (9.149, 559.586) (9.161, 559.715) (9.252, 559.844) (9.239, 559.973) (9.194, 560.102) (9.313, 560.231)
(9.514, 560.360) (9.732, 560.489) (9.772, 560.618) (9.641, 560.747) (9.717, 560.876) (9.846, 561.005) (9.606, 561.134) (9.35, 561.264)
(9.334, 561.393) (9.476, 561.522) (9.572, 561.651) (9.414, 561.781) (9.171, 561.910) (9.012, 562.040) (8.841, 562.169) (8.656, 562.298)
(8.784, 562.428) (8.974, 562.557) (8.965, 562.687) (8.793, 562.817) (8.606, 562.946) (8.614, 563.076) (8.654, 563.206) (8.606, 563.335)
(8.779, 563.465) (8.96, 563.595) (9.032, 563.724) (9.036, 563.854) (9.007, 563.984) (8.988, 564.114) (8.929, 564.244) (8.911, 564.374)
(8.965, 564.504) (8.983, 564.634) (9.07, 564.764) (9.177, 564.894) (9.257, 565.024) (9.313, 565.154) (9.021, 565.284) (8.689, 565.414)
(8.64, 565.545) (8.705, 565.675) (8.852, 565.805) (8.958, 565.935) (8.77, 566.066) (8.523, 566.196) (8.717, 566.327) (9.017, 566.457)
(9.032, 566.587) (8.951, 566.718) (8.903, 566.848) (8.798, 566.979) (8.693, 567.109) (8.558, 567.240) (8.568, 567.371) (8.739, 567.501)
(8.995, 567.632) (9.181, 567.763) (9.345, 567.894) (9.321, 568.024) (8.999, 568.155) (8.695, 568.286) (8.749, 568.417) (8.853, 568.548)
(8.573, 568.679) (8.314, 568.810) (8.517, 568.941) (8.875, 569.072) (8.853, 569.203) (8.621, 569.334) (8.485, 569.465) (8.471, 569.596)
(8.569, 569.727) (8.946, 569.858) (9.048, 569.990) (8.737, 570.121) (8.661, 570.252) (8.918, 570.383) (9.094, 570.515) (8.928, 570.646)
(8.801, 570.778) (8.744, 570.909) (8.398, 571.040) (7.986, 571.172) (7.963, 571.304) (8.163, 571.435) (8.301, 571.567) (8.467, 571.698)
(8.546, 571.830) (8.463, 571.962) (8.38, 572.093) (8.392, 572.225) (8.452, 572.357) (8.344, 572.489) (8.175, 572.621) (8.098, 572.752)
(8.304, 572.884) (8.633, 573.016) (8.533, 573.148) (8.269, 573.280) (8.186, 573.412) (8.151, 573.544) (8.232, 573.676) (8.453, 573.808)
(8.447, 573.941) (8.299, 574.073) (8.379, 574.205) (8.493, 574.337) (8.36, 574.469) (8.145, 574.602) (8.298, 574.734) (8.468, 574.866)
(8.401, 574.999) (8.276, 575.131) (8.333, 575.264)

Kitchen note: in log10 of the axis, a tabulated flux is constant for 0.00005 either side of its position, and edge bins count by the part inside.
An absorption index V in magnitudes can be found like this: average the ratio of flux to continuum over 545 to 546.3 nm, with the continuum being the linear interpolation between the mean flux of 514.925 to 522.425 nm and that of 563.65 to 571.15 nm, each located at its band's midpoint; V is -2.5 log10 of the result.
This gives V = 0.228 mag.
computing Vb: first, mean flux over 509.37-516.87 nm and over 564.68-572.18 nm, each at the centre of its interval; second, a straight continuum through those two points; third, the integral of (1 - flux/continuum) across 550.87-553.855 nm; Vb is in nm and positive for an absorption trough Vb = 0.45 nm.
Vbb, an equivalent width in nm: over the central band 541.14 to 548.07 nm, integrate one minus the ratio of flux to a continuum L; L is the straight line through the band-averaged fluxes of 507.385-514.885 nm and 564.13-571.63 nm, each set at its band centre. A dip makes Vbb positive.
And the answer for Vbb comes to 1.00 nm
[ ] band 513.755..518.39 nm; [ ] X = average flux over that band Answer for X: 14.5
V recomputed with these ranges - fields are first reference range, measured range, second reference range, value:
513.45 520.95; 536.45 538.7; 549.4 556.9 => 0.216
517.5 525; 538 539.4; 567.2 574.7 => 0.224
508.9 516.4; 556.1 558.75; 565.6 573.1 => 0.093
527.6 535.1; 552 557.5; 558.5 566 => 0.031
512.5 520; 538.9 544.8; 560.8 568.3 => 0.242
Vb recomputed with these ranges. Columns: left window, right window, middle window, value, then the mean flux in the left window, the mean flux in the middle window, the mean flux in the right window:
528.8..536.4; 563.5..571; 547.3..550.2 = 0.13 nm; 9.47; 8.78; 8.86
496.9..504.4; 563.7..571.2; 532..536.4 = 0.35 nm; 11.3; 9.27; 8.84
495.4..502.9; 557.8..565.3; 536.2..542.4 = 0.36 nm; 11.1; 9.22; 9.08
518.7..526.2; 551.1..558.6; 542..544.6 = 0.21 nm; 11.9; 9.16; 8.92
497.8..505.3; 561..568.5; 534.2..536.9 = 0.21 nm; 11.5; 9.37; 8.96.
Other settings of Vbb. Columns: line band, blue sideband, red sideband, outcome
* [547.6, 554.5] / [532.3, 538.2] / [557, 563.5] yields 0.30 nm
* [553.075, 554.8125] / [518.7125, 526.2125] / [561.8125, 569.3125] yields 0.15 nm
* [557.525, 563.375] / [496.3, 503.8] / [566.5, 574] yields -0.07 nm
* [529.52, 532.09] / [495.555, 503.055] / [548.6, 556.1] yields 0.03 nm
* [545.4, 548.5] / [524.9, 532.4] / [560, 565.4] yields 0.22 nm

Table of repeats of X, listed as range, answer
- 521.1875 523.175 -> 11.6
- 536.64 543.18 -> 9.24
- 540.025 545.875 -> 9.14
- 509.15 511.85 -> 12.8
